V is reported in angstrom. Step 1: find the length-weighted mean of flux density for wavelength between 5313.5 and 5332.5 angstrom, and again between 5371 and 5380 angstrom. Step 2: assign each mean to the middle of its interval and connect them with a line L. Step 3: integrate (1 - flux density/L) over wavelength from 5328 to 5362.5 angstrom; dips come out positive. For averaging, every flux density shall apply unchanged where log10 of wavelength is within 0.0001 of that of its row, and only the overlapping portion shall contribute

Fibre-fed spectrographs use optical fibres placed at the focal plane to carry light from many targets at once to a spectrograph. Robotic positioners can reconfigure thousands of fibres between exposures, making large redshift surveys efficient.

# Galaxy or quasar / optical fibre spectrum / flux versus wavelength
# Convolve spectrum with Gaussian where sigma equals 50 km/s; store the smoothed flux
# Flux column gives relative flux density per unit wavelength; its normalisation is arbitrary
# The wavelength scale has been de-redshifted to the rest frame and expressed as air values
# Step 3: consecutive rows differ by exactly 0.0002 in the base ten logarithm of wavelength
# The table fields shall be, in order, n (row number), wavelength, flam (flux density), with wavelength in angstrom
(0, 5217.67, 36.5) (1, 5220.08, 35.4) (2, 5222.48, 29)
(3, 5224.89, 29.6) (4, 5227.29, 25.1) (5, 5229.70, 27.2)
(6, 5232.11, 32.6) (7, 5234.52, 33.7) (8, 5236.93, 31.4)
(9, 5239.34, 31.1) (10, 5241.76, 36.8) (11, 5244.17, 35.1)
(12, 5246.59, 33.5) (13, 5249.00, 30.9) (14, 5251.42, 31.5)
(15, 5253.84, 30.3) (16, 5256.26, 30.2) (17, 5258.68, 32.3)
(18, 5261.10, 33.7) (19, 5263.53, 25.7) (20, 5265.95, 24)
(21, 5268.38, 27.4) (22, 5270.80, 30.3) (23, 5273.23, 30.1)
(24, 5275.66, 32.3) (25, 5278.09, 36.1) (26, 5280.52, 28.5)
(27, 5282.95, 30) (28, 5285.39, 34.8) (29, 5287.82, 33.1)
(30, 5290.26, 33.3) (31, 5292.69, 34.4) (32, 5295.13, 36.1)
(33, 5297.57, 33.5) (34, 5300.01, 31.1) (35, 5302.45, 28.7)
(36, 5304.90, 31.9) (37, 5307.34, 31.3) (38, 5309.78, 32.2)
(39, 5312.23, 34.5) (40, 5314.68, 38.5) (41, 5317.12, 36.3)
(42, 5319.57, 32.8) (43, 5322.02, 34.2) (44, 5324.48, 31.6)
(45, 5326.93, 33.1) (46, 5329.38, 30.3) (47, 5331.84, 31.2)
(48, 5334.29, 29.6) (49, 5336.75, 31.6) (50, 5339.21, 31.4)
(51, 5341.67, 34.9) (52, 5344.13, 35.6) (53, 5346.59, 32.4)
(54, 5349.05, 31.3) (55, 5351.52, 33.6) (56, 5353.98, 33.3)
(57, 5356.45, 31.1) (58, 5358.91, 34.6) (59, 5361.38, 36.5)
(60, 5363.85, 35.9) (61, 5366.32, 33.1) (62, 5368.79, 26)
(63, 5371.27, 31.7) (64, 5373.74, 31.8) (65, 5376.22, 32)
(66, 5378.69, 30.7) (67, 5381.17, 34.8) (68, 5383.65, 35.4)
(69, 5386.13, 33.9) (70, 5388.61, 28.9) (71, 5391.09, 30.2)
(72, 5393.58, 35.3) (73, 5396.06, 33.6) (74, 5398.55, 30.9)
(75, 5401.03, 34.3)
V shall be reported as 0.0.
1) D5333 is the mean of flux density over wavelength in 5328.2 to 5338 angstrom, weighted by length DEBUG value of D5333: 30.7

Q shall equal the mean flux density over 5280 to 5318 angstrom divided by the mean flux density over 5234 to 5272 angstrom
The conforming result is 1.1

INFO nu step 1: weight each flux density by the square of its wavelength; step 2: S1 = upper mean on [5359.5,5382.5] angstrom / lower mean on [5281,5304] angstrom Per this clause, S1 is 1.0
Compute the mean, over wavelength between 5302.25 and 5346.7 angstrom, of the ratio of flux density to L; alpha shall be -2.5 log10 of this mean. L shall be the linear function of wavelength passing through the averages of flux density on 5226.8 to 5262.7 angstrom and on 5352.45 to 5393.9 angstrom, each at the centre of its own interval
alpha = -0.019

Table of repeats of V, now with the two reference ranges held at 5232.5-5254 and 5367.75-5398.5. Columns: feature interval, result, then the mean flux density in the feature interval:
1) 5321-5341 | 0.4 angstrom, 31.7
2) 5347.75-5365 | -0.8 angstrom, 33.7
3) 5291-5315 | -0.4 angstrom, 33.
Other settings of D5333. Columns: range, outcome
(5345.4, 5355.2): 32.7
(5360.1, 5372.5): 32.6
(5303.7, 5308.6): 31.7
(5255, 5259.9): 31.3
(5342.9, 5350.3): 33.1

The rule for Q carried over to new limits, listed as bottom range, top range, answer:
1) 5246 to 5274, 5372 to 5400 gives 1.09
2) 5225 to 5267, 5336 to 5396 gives 1.06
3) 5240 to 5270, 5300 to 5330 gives 1.06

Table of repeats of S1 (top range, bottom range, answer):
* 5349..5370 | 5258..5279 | 1.13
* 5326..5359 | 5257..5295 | 1.06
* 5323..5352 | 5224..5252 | 1.06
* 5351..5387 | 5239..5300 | 1.08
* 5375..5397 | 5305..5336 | 1.02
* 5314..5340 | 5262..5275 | 1.20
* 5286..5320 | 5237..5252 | 1.03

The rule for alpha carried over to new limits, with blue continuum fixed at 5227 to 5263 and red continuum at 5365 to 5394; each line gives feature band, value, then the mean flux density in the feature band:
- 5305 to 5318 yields -0.08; 34.3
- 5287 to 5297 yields -0.08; 34.2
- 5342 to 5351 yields -0.05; 33.3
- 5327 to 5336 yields 0.04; 30.8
